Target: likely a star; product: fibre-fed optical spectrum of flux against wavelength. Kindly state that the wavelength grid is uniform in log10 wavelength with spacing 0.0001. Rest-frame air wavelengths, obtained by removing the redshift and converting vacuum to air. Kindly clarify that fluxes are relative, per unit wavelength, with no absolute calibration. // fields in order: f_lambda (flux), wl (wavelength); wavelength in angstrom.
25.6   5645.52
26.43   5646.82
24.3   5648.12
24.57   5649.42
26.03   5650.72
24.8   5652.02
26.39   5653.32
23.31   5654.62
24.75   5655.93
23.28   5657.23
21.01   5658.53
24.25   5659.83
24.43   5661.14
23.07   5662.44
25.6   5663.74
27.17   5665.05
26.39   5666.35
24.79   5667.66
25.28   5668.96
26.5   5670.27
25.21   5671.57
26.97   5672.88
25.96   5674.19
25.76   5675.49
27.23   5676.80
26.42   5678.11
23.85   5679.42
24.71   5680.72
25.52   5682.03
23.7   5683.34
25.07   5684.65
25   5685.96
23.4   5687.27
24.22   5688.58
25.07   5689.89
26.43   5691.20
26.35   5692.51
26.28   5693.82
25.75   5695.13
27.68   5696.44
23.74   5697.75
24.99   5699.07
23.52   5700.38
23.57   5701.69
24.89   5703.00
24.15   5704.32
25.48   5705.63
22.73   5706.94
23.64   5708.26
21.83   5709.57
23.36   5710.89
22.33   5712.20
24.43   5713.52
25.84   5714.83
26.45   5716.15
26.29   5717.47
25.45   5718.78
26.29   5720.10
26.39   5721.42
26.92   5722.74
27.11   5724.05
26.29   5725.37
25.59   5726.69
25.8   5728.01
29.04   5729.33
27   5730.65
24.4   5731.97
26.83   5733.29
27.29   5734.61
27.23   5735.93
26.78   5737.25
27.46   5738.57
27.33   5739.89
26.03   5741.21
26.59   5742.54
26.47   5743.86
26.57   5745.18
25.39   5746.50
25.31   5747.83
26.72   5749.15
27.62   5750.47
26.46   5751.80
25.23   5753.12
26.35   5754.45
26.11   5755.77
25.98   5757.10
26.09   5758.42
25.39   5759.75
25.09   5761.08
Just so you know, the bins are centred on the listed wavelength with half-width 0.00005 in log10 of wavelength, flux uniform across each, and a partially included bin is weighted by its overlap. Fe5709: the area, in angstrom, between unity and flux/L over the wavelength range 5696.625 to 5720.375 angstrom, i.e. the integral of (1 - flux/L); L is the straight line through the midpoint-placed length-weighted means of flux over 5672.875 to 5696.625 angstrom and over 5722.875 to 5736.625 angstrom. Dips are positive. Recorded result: 1.5 angstrom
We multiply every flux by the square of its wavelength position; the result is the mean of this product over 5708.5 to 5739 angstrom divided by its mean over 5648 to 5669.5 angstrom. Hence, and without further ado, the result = 1.07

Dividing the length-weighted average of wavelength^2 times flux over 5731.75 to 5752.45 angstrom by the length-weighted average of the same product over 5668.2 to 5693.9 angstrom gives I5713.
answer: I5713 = 1.07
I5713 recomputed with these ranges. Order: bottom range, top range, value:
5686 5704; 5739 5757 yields 1.07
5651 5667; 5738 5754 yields 1.11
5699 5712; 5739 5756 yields 1.13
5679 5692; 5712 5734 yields 1.07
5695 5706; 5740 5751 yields 1.08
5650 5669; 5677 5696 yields 1.03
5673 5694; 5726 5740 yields 1.08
